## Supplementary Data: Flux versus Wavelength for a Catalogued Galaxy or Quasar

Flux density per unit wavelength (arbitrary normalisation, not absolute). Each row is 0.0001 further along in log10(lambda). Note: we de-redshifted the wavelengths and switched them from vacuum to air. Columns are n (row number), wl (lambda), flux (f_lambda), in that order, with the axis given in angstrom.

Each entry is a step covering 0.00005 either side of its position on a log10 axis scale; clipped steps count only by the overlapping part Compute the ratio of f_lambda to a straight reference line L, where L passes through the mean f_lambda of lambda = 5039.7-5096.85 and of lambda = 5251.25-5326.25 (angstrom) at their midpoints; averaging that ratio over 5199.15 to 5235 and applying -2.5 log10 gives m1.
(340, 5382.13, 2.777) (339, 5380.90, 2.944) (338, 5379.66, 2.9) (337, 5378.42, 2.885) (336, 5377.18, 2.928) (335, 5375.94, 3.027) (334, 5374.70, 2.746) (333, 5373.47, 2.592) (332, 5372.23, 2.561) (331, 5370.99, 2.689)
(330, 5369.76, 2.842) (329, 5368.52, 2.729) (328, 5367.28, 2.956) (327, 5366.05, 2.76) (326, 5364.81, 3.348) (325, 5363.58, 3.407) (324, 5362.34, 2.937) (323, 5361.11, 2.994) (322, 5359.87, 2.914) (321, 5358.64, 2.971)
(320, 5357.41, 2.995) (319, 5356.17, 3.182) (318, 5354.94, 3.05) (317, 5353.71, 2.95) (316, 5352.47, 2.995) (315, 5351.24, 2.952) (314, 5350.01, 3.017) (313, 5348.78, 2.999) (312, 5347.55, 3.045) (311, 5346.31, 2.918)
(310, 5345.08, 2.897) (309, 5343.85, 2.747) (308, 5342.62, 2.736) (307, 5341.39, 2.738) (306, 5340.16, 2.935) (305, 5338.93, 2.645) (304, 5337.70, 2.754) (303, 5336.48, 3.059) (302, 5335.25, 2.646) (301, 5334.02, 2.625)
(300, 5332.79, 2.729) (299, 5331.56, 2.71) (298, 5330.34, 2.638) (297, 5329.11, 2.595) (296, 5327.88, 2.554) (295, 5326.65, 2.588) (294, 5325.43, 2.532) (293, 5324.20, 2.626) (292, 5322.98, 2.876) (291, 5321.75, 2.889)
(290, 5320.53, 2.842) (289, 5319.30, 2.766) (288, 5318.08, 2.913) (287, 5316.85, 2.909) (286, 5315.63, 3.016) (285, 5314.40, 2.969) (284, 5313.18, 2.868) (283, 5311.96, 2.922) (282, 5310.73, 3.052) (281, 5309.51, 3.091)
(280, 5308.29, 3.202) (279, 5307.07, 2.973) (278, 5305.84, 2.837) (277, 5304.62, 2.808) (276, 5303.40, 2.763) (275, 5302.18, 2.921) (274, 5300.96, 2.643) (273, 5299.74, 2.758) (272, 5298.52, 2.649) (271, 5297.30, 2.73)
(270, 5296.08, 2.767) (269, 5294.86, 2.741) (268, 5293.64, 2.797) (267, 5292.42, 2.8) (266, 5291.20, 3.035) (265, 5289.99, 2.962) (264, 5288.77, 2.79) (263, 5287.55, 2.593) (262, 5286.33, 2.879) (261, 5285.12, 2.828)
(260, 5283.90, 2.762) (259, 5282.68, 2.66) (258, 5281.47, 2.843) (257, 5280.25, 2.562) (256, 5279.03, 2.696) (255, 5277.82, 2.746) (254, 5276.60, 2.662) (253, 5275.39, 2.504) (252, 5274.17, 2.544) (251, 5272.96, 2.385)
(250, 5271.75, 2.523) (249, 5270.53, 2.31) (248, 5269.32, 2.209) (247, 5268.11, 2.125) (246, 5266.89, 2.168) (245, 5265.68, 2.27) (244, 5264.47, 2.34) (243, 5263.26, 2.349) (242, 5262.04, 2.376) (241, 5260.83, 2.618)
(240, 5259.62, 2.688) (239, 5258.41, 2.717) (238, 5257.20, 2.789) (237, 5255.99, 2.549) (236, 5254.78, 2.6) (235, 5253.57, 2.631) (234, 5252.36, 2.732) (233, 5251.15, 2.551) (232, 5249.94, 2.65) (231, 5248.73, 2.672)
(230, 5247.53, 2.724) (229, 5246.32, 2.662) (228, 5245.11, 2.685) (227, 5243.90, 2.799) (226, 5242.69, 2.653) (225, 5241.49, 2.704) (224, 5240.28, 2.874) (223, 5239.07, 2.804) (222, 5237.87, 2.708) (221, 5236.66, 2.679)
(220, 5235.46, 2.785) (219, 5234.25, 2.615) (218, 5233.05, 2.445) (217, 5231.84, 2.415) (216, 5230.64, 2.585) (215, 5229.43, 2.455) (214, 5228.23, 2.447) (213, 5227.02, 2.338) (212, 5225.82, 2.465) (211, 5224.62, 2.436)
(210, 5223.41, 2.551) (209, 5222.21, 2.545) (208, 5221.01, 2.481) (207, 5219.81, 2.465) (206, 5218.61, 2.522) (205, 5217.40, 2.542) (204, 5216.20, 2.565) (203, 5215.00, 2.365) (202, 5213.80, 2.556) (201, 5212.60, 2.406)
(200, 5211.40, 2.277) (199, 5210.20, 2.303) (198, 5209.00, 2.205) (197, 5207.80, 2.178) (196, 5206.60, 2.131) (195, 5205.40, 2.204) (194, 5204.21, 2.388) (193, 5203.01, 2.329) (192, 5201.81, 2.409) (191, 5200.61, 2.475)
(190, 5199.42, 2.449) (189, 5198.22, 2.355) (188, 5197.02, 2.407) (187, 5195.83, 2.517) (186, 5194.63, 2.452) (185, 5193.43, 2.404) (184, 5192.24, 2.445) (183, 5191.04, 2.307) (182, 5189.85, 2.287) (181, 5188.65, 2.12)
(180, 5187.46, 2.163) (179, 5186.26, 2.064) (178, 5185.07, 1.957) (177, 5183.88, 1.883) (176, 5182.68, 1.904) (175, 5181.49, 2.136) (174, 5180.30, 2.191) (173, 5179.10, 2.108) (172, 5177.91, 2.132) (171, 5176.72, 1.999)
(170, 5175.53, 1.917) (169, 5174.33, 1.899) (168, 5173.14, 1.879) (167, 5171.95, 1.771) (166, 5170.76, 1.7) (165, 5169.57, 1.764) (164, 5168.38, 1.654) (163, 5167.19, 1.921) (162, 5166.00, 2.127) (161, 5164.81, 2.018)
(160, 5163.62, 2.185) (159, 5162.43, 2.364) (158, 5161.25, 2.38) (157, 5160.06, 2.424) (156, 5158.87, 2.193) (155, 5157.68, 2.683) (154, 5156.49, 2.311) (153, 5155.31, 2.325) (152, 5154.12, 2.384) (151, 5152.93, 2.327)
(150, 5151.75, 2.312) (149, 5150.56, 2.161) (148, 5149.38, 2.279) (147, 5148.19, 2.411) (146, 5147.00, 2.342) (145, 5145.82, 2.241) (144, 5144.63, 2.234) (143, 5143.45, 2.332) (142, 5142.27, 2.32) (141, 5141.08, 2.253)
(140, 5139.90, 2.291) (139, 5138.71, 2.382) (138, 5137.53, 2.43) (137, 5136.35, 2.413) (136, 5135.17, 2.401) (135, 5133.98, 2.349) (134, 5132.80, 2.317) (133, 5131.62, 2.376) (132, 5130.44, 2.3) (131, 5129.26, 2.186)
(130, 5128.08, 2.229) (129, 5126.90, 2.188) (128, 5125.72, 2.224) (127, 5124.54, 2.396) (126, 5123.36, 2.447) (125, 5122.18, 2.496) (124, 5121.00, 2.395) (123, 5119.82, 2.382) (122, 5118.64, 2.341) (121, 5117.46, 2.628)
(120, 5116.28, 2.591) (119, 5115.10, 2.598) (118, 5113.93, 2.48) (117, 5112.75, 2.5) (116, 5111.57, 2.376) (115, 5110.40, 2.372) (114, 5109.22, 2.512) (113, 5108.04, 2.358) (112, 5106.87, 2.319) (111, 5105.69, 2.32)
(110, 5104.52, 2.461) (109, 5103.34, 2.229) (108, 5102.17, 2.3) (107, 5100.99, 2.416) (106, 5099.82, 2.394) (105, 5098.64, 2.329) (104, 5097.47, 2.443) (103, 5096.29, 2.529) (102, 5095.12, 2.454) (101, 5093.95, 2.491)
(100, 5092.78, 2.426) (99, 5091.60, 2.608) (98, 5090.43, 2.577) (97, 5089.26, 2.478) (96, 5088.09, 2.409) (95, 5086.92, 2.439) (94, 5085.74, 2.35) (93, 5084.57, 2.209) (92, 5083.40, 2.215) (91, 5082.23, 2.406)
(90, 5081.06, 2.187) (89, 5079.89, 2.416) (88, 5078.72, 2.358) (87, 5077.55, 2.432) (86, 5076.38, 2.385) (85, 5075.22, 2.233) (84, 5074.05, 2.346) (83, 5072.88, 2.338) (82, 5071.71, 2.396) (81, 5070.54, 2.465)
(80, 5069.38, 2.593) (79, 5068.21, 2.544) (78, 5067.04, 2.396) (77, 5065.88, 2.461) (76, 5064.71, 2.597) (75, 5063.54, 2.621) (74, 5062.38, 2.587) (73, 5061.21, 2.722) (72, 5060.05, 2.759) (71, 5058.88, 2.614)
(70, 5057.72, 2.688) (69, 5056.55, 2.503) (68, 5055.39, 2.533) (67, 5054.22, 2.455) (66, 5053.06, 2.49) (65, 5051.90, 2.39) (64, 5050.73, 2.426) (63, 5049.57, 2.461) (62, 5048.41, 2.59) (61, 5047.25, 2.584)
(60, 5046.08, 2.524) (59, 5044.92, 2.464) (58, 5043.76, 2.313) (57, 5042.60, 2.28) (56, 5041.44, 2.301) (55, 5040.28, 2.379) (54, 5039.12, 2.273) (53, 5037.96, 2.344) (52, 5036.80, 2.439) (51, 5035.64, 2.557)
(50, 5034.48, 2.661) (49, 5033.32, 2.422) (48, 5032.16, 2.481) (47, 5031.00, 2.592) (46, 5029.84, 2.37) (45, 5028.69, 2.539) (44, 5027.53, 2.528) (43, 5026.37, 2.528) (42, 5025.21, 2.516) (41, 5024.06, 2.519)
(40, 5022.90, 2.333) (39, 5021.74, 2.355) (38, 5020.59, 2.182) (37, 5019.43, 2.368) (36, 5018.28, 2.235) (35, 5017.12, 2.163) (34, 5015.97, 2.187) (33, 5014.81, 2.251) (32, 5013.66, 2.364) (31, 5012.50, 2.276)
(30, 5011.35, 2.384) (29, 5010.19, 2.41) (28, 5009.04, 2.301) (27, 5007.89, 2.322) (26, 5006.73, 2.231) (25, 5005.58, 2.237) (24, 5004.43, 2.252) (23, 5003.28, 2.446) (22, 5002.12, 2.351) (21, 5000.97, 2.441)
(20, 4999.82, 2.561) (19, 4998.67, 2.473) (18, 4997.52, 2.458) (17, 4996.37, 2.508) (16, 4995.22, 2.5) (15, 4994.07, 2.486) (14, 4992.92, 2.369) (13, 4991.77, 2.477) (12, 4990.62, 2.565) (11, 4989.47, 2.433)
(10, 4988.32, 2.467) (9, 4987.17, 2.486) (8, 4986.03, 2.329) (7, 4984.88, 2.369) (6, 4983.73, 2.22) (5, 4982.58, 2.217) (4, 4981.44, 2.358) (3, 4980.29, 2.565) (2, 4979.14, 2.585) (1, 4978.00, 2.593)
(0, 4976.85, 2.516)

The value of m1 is 0.09 mag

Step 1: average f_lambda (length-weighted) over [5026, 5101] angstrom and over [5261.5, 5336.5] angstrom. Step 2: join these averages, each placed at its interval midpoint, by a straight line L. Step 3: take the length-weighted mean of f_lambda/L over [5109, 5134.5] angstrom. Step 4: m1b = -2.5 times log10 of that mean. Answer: 0.06 mag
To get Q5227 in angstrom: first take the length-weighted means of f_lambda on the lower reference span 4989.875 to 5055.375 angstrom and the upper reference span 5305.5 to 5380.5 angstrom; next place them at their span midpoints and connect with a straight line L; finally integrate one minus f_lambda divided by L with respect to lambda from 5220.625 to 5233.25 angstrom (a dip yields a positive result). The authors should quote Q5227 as 1.1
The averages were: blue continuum 2.41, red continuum 2.87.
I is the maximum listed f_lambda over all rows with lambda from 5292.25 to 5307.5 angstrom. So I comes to 2.973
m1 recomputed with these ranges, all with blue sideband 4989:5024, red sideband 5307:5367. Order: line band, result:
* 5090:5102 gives 0.021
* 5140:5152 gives 0.133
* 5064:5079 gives 0.017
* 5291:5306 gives 0.018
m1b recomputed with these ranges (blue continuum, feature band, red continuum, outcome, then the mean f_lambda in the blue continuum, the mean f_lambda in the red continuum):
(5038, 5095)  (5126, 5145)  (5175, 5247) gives 0.05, 2.45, 2.4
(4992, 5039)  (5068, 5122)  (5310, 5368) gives 0.04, 2.4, 2.88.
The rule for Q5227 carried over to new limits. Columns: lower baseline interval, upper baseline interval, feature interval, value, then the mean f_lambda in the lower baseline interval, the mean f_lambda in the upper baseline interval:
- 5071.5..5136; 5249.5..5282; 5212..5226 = -0.1 angstrom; 2.39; 2.52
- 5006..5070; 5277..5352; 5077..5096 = 0.8 angstrom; 2.44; 2.81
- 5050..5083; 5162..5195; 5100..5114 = -0.4 angstrom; 2.47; 2.06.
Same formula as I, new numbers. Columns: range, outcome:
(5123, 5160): 2.683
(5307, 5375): 3.407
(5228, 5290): 2.962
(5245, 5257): 2.732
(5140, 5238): 2.785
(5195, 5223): 2.565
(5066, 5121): 2.628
